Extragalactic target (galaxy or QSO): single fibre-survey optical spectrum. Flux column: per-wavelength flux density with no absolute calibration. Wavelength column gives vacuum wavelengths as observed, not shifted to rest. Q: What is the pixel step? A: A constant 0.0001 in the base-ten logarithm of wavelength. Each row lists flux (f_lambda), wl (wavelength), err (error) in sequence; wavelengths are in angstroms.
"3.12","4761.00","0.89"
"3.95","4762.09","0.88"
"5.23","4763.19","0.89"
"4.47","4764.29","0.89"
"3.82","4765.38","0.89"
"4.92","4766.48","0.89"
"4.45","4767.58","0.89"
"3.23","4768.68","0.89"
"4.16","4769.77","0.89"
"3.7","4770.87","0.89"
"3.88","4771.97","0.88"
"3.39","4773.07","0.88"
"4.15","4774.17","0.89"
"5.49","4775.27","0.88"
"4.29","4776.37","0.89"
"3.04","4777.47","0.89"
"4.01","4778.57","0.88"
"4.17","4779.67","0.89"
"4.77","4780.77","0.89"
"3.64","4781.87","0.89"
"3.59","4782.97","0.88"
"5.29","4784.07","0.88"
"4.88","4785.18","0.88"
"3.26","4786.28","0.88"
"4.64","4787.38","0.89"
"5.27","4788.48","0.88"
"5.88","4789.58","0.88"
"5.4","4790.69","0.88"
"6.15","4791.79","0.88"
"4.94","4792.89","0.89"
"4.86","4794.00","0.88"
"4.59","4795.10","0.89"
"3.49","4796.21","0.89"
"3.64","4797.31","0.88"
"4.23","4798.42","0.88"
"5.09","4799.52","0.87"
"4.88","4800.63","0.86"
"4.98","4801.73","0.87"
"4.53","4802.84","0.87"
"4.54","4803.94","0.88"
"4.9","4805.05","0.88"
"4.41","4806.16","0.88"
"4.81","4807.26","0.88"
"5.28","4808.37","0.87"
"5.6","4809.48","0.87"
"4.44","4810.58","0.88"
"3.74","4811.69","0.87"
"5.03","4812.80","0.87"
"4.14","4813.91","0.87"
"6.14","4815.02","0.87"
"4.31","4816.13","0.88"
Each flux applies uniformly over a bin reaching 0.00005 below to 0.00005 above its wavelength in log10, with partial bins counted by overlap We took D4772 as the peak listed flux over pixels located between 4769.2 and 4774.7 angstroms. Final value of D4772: 4.16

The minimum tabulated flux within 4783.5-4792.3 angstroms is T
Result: 3.26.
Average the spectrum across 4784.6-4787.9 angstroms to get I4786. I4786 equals 4.26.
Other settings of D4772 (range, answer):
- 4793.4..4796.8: 4.86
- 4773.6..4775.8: 5.49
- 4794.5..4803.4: 5.09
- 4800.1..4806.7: 4.98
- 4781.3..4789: 5.29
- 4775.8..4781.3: 4.77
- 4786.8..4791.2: 5.88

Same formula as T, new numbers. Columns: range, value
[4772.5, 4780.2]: 3.04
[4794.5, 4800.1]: 3.49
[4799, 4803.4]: 4.53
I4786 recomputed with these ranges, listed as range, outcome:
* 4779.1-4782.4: 4.2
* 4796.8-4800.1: 4.33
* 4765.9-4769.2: 4.2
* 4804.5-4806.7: 4.65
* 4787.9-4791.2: 5.51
